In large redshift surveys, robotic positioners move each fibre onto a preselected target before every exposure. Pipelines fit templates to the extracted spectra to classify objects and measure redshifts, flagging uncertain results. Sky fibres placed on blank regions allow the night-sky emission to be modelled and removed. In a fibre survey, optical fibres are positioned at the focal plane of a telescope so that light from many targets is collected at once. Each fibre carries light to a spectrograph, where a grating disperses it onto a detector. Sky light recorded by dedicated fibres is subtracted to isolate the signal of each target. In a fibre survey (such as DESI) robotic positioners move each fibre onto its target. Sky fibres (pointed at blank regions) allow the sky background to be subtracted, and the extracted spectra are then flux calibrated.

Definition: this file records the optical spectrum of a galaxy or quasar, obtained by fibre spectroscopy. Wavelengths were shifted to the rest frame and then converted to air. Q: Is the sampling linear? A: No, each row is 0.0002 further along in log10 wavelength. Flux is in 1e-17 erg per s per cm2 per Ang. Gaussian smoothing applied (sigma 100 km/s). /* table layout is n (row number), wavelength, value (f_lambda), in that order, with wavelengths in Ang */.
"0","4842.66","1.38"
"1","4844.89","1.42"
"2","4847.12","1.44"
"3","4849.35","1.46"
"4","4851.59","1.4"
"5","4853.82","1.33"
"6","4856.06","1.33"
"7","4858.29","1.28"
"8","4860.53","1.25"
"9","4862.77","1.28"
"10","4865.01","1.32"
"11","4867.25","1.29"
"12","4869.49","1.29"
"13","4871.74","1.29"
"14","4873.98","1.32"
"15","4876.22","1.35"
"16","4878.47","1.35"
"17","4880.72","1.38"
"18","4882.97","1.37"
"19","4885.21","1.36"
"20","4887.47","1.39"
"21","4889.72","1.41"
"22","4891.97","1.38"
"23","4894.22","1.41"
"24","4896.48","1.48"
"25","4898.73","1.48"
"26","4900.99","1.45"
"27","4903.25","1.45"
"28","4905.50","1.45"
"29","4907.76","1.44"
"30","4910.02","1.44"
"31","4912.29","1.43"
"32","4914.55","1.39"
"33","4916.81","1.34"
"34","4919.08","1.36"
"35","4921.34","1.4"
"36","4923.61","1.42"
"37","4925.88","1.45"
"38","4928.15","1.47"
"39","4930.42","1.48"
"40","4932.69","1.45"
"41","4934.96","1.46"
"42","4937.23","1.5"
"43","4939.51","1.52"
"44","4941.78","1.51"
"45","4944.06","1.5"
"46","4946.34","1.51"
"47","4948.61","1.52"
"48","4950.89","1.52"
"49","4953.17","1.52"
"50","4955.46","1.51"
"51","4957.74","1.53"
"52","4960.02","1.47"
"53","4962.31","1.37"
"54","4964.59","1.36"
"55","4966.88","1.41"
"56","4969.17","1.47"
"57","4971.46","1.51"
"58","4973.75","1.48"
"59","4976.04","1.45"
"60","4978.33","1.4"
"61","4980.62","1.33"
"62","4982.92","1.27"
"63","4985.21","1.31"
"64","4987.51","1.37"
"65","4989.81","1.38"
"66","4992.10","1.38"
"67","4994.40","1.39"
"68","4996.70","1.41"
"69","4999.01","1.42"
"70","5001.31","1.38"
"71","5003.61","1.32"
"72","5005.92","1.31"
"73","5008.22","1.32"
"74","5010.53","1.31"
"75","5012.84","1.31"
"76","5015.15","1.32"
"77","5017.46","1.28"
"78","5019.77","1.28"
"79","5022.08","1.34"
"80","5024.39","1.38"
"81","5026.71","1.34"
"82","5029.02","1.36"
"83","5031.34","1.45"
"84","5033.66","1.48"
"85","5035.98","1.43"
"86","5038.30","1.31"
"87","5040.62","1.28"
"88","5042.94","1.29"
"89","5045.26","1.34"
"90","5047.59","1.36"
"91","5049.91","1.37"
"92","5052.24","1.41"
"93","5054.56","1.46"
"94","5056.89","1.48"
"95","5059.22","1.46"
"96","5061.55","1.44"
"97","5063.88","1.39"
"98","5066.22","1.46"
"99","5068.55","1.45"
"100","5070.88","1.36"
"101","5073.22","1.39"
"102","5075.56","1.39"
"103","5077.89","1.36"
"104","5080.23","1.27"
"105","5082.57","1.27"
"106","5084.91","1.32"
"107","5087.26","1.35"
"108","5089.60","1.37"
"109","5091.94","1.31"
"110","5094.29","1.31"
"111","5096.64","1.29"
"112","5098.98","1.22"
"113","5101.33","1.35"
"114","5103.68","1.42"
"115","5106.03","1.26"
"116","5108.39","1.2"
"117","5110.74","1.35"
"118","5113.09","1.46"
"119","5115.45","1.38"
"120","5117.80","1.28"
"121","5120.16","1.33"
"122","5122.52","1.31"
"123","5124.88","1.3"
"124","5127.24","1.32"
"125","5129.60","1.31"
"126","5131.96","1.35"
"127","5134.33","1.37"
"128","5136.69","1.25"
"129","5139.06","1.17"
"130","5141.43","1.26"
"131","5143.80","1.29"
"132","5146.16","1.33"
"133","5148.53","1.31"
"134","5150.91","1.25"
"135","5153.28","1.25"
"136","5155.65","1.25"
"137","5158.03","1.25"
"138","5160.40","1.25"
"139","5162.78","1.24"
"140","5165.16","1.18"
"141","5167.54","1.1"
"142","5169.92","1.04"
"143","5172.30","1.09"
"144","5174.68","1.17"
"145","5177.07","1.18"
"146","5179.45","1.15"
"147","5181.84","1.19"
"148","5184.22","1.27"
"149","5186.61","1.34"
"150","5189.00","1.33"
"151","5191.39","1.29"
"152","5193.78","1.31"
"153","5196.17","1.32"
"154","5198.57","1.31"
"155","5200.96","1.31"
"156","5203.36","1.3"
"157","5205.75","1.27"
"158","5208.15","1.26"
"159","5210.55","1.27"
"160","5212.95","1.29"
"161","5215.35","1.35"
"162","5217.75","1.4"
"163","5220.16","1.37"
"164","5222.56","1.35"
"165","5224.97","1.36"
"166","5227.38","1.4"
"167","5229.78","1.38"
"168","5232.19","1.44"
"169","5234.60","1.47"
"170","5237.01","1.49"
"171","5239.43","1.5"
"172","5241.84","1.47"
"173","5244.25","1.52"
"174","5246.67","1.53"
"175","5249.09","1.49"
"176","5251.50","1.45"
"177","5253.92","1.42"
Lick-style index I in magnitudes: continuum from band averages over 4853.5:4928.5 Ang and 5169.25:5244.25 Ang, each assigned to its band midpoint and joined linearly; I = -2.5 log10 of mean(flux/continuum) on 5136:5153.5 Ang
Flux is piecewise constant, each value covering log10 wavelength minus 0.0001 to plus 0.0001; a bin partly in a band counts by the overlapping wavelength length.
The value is 0.05 mag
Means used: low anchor 1.38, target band 1.26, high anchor 1.32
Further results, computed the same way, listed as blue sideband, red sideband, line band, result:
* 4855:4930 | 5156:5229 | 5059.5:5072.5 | -0.086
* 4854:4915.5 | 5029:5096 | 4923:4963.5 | -0.085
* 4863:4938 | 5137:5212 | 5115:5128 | -0.036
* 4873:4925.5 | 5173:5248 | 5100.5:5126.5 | 0.024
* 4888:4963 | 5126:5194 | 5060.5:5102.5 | -0.029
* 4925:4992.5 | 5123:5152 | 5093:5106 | 0.011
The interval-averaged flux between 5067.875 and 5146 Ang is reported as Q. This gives 1.32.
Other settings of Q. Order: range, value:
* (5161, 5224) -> 1.26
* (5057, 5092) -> 1.38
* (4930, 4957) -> 1.5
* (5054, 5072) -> 1.44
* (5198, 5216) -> 1.29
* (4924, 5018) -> 1.42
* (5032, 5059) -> 1.39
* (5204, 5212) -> 1.27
